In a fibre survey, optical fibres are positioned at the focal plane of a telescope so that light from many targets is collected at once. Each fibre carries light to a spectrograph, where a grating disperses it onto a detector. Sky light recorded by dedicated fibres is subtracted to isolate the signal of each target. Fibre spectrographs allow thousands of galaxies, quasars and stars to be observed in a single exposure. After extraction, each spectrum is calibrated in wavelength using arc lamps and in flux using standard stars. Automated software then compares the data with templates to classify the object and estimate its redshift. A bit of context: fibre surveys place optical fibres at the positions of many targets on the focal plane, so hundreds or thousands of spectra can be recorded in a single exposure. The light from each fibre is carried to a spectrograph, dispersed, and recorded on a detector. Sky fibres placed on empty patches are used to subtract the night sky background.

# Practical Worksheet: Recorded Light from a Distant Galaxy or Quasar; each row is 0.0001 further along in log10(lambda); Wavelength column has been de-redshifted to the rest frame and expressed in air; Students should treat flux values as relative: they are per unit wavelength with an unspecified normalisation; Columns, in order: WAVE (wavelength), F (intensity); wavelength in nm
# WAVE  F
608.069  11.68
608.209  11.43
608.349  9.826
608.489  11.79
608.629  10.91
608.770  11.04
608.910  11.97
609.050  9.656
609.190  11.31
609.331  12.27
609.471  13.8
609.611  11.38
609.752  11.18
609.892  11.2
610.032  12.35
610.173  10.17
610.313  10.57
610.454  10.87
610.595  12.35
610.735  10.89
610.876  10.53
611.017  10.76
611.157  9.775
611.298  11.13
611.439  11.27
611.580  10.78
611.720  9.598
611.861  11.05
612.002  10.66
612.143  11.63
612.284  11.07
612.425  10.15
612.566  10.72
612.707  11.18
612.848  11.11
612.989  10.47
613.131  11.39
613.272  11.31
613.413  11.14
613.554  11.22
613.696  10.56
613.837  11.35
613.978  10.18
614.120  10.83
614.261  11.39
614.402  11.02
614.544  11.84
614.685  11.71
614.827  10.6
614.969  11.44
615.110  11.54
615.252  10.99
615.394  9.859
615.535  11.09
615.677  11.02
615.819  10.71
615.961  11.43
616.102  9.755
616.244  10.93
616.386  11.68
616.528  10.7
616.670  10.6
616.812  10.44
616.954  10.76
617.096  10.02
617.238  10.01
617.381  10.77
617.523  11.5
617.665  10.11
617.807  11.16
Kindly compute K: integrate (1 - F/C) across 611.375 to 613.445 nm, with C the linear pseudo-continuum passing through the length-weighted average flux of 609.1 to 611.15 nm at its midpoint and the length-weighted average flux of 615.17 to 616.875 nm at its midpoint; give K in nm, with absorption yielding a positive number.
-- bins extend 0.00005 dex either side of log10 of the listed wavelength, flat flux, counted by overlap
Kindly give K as 0.04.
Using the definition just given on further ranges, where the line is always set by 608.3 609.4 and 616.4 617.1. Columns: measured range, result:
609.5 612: 0.007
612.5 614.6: -0.040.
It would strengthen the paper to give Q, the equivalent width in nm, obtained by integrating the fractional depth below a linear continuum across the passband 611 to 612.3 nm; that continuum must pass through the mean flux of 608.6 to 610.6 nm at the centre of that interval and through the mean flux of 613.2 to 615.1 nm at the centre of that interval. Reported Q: 0.06 nm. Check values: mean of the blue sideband 11.4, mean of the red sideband 11.1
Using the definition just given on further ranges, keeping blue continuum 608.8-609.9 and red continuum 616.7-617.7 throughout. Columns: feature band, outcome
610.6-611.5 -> 0.04 nm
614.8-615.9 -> -0.01 nm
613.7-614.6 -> -0.01 nm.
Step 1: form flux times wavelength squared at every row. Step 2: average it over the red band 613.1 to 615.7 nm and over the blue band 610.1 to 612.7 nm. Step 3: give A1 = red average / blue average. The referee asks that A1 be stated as 1.0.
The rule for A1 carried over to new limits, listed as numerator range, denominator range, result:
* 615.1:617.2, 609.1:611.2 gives 0.97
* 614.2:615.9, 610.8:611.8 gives 1.06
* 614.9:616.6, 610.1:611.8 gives 1.04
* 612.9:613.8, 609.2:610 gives 0.93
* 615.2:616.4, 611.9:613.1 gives 1.00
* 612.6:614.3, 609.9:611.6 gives 1.01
